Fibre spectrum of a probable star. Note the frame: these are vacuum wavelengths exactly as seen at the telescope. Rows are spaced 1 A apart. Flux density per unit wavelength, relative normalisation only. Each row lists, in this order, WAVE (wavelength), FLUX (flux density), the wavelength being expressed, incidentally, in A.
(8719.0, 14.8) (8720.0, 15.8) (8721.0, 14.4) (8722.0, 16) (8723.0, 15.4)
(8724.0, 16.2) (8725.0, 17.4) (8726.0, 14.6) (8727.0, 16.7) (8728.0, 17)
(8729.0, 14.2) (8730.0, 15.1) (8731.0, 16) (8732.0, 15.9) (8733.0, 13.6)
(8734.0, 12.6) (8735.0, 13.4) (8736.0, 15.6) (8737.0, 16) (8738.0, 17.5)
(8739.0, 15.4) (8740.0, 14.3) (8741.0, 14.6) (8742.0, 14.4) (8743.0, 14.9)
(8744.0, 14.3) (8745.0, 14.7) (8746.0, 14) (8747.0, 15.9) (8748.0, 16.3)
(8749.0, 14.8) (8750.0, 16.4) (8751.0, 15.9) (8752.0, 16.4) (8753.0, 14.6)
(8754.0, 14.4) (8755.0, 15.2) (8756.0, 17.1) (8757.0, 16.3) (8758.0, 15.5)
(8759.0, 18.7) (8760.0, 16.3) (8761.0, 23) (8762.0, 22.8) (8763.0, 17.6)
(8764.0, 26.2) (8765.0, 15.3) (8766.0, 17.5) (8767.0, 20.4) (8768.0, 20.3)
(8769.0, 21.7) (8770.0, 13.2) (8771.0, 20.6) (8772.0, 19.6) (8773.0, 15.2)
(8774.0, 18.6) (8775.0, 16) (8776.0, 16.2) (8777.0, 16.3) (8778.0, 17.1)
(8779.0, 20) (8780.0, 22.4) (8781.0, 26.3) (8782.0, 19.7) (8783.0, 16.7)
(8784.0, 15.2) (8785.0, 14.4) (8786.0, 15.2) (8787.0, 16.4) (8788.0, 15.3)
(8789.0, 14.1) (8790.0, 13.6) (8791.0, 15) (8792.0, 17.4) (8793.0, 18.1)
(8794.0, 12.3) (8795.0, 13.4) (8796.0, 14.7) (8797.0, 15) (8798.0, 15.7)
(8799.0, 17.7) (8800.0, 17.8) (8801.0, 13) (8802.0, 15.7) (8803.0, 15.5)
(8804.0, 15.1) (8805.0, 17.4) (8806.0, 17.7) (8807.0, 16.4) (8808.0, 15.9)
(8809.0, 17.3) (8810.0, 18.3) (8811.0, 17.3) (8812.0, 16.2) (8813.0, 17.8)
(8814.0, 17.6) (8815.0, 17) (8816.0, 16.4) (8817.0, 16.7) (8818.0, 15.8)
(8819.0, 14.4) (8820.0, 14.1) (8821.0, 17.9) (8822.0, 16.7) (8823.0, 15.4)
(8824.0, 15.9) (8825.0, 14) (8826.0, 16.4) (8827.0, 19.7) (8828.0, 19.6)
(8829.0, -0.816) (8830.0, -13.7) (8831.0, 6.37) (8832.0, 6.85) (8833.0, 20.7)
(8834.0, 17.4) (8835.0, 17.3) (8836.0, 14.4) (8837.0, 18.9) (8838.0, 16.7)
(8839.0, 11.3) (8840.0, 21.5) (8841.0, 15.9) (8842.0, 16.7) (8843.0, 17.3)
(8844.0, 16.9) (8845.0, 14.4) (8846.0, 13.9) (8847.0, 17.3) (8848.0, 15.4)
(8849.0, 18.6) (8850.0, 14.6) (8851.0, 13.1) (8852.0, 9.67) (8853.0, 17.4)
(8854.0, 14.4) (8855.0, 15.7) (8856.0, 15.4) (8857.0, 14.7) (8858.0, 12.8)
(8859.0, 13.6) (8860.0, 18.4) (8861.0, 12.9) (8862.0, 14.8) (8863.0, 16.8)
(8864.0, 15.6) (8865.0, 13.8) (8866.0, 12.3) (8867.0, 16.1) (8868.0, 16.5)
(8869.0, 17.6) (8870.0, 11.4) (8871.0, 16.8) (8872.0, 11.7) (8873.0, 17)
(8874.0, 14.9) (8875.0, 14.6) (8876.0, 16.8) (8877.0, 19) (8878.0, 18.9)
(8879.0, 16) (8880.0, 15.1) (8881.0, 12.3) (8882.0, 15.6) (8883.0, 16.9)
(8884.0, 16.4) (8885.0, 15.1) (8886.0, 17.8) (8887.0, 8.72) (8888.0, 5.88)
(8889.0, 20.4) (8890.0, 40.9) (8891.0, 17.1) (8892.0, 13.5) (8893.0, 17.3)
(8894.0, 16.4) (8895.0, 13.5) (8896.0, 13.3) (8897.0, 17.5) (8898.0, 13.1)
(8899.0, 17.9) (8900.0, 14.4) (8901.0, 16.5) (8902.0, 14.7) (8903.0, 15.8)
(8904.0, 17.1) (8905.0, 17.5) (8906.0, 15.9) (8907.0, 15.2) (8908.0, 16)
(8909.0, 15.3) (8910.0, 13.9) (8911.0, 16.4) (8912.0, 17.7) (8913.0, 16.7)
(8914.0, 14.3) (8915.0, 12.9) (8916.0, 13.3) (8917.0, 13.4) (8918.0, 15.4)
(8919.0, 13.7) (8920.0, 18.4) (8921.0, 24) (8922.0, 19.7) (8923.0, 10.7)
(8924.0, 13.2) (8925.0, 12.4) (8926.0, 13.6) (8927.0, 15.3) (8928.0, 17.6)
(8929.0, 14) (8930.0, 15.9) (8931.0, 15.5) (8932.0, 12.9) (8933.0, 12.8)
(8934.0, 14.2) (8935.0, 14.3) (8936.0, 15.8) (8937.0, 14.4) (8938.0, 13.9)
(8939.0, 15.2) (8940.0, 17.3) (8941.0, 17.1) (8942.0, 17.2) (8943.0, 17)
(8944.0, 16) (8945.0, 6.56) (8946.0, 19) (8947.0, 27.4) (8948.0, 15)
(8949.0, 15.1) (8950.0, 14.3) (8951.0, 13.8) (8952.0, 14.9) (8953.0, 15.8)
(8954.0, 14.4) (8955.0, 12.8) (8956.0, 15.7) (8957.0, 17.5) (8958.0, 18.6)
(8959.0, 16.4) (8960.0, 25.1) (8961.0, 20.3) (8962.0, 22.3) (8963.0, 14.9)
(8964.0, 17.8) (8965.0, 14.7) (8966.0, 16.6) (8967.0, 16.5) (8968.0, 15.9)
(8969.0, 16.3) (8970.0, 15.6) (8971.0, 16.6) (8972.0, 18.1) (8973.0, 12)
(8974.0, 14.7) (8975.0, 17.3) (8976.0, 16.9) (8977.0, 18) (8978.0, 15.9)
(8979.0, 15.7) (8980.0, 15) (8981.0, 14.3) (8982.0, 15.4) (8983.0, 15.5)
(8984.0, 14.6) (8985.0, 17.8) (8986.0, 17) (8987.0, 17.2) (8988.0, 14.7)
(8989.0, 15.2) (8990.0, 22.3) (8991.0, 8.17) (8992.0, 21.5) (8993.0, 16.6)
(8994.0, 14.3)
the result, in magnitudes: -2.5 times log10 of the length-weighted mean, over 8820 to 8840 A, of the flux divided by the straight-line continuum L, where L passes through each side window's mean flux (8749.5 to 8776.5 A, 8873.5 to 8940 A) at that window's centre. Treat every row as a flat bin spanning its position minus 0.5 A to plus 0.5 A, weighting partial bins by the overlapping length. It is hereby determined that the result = 0.244 mag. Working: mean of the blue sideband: 17.8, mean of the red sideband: 15.7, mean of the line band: 13.4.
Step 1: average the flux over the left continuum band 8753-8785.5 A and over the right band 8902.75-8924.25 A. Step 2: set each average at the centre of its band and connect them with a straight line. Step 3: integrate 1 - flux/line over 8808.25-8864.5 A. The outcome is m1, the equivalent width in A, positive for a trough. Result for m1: 7.03 A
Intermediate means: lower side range 18.2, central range 15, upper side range 15.8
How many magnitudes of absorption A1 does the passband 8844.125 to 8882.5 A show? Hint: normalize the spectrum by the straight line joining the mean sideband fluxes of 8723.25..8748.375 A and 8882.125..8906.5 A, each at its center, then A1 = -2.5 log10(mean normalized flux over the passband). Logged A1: 0.07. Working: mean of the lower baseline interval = 15.2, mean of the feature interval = 15.2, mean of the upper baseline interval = 16.4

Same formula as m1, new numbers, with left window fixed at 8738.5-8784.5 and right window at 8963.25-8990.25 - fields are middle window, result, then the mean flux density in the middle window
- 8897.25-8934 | 2.50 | 15.4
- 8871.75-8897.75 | 0.61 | 16.3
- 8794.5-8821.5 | 1.38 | 16.2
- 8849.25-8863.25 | 1.83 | 14.6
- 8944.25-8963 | -0.70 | 16.9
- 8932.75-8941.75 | 0.68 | 15.1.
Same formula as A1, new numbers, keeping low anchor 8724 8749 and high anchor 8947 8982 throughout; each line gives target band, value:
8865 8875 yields 0.08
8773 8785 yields -0.18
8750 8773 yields -0.17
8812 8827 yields -0.04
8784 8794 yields 0.01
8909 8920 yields 0.09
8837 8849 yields -0.04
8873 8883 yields 0.00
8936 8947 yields 0.03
